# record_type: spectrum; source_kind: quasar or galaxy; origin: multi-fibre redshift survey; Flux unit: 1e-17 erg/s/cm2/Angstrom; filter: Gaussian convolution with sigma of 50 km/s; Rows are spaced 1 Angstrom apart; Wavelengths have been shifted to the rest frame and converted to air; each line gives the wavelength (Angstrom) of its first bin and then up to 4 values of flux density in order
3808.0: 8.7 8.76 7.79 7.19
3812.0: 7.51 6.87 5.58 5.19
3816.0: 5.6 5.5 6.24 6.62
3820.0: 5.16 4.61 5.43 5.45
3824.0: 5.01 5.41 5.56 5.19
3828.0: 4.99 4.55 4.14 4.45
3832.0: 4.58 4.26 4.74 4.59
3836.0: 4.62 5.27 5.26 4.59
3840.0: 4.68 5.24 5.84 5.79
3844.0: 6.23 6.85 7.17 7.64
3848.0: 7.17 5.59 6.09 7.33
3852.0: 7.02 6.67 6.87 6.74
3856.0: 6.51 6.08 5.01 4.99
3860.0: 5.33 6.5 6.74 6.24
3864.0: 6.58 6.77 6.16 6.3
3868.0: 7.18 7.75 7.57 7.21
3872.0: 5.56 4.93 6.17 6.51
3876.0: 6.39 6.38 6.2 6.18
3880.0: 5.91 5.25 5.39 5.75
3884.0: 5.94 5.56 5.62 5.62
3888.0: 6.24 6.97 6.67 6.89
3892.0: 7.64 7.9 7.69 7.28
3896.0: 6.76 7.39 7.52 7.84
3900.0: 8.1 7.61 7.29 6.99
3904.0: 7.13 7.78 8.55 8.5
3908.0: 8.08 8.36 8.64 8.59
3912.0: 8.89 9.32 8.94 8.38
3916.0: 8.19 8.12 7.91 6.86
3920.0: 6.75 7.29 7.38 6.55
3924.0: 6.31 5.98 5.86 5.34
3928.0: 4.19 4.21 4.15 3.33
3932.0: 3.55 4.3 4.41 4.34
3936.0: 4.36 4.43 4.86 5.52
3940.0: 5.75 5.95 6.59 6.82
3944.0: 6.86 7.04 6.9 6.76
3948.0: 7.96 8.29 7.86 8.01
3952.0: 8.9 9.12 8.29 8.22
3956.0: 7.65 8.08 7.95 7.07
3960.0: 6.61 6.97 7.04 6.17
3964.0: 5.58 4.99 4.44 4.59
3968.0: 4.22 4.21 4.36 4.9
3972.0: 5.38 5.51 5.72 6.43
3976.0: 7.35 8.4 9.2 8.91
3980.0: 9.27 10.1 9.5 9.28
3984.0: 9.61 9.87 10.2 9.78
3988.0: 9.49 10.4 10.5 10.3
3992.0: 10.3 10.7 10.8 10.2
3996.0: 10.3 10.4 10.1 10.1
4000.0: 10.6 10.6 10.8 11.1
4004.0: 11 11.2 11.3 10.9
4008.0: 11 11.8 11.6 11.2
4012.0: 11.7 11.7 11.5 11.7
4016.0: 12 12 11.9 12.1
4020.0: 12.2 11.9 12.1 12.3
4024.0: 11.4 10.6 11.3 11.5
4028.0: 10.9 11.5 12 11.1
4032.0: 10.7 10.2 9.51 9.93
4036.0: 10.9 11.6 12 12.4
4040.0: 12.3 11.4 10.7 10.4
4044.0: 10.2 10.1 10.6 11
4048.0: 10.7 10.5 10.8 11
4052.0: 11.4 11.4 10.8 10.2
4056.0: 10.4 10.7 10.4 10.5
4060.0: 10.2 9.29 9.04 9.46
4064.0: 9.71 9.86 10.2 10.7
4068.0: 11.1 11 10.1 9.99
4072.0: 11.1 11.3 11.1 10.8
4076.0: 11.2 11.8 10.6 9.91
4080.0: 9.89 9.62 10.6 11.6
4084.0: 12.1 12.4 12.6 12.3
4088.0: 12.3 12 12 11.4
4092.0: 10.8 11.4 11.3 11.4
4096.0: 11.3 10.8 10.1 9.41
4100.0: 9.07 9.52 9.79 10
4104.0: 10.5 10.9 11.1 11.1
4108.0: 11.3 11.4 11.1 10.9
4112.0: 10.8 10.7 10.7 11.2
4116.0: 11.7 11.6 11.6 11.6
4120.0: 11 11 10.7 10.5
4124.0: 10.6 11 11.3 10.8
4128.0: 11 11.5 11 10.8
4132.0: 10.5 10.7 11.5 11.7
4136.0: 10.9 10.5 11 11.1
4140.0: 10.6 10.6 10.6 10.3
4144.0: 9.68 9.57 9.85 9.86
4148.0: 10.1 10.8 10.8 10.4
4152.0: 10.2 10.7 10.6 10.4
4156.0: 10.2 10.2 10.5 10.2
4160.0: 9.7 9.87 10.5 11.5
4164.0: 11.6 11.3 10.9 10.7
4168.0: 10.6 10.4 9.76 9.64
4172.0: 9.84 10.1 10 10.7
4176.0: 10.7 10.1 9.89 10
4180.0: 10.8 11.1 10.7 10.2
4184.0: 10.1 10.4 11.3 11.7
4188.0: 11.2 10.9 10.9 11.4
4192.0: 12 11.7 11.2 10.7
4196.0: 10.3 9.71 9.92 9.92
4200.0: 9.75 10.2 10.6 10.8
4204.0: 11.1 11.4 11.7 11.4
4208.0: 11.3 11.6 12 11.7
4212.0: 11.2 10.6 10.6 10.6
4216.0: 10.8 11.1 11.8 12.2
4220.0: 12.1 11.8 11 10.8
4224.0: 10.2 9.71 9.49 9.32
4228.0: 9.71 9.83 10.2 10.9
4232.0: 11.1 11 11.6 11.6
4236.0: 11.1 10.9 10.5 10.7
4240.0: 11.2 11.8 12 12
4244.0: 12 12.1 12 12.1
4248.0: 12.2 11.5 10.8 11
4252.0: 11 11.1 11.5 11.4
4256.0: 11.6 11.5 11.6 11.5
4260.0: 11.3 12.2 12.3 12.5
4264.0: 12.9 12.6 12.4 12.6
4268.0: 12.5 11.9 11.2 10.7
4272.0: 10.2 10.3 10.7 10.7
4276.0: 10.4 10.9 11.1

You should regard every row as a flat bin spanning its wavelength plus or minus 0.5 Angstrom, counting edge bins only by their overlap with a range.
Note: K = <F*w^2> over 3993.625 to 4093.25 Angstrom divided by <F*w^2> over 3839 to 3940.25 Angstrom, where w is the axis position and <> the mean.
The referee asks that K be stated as 1.8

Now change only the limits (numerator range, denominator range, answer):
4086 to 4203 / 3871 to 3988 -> 1.74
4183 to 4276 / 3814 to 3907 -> 2.17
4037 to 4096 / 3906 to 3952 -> 1.76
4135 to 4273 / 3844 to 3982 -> 1.89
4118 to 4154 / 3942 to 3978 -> 1.74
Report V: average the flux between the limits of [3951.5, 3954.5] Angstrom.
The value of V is 8.77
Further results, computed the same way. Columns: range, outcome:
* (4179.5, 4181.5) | 10.9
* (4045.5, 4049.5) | 10.7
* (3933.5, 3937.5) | 4.38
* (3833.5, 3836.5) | 4.65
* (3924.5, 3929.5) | 5.12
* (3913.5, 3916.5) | 8.5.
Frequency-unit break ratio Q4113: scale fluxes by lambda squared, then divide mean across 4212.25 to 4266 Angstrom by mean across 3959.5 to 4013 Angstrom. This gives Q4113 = 1.44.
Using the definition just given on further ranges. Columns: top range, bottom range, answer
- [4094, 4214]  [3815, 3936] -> 1.96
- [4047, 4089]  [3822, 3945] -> 1.88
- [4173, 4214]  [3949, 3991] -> 1.59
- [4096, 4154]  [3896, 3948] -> 1.77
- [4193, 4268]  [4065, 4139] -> 1.09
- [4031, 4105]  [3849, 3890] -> 1.90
